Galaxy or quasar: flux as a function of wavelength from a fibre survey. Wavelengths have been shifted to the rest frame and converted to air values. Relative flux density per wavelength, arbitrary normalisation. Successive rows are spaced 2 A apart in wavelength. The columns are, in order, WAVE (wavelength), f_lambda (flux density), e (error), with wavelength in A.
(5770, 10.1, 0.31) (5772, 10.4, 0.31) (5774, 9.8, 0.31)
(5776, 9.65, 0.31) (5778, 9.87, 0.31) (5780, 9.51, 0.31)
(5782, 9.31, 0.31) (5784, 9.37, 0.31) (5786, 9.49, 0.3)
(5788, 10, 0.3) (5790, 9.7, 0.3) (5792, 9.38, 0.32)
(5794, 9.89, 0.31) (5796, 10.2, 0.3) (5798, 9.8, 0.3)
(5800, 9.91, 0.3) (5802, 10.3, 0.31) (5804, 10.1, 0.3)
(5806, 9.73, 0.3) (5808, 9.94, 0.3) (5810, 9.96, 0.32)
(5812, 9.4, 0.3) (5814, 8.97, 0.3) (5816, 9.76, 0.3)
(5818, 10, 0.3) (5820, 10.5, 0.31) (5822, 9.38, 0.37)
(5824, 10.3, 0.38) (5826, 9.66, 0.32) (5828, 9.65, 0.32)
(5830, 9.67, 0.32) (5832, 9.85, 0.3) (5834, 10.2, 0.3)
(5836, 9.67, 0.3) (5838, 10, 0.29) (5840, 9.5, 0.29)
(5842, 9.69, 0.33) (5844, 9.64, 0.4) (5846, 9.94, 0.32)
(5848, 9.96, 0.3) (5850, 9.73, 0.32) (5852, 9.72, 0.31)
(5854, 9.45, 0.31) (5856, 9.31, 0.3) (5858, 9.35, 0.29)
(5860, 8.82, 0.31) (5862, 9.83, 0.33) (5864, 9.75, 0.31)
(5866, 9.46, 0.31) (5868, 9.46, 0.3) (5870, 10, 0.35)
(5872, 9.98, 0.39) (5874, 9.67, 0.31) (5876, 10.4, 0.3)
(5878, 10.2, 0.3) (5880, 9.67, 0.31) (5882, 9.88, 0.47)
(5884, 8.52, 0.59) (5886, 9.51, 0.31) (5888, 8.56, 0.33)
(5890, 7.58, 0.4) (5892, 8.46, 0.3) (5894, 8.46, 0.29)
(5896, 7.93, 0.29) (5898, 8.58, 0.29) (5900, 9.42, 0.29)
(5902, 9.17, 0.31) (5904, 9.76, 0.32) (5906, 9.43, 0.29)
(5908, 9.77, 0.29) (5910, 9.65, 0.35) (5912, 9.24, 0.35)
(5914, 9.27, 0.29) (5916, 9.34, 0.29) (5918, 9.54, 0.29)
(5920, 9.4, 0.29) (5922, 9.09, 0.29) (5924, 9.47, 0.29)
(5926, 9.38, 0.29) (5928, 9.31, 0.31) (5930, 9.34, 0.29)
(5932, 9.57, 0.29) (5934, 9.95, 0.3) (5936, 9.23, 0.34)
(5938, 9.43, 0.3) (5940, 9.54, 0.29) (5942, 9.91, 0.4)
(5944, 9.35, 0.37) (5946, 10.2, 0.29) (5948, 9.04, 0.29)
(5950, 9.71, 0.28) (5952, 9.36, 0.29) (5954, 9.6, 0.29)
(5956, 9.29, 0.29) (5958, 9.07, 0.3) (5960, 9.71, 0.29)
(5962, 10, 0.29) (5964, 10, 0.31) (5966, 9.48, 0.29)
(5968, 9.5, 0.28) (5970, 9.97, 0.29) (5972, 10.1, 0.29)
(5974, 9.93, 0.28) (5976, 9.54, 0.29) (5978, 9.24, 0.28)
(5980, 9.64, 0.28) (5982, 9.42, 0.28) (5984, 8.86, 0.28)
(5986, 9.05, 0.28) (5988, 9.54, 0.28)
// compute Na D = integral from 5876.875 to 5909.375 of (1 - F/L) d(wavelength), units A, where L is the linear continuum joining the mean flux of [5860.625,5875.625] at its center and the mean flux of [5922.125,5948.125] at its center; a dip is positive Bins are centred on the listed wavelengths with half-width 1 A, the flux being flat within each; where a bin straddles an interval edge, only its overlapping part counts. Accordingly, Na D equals 1.98 A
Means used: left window 9.74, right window 9.52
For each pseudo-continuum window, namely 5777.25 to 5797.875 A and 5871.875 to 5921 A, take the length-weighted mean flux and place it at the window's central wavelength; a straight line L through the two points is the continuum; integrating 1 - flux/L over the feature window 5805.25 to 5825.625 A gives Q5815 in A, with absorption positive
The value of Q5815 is -0.48 A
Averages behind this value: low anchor 9.68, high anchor 9.24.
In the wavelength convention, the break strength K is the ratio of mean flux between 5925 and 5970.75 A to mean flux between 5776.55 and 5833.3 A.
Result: 0.98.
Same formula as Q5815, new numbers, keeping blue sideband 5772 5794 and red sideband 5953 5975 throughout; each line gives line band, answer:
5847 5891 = 0.84 A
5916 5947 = 0.58 A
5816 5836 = -0.47 A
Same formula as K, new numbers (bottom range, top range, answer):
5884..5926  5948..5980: 1.06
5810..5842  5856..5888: 0.98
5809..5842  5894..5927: 0.95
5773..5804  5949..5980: 0.99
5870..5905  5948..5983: 1.05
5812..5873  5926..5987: 0.98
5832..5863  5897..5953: 0.98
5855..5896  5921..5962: 1.02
